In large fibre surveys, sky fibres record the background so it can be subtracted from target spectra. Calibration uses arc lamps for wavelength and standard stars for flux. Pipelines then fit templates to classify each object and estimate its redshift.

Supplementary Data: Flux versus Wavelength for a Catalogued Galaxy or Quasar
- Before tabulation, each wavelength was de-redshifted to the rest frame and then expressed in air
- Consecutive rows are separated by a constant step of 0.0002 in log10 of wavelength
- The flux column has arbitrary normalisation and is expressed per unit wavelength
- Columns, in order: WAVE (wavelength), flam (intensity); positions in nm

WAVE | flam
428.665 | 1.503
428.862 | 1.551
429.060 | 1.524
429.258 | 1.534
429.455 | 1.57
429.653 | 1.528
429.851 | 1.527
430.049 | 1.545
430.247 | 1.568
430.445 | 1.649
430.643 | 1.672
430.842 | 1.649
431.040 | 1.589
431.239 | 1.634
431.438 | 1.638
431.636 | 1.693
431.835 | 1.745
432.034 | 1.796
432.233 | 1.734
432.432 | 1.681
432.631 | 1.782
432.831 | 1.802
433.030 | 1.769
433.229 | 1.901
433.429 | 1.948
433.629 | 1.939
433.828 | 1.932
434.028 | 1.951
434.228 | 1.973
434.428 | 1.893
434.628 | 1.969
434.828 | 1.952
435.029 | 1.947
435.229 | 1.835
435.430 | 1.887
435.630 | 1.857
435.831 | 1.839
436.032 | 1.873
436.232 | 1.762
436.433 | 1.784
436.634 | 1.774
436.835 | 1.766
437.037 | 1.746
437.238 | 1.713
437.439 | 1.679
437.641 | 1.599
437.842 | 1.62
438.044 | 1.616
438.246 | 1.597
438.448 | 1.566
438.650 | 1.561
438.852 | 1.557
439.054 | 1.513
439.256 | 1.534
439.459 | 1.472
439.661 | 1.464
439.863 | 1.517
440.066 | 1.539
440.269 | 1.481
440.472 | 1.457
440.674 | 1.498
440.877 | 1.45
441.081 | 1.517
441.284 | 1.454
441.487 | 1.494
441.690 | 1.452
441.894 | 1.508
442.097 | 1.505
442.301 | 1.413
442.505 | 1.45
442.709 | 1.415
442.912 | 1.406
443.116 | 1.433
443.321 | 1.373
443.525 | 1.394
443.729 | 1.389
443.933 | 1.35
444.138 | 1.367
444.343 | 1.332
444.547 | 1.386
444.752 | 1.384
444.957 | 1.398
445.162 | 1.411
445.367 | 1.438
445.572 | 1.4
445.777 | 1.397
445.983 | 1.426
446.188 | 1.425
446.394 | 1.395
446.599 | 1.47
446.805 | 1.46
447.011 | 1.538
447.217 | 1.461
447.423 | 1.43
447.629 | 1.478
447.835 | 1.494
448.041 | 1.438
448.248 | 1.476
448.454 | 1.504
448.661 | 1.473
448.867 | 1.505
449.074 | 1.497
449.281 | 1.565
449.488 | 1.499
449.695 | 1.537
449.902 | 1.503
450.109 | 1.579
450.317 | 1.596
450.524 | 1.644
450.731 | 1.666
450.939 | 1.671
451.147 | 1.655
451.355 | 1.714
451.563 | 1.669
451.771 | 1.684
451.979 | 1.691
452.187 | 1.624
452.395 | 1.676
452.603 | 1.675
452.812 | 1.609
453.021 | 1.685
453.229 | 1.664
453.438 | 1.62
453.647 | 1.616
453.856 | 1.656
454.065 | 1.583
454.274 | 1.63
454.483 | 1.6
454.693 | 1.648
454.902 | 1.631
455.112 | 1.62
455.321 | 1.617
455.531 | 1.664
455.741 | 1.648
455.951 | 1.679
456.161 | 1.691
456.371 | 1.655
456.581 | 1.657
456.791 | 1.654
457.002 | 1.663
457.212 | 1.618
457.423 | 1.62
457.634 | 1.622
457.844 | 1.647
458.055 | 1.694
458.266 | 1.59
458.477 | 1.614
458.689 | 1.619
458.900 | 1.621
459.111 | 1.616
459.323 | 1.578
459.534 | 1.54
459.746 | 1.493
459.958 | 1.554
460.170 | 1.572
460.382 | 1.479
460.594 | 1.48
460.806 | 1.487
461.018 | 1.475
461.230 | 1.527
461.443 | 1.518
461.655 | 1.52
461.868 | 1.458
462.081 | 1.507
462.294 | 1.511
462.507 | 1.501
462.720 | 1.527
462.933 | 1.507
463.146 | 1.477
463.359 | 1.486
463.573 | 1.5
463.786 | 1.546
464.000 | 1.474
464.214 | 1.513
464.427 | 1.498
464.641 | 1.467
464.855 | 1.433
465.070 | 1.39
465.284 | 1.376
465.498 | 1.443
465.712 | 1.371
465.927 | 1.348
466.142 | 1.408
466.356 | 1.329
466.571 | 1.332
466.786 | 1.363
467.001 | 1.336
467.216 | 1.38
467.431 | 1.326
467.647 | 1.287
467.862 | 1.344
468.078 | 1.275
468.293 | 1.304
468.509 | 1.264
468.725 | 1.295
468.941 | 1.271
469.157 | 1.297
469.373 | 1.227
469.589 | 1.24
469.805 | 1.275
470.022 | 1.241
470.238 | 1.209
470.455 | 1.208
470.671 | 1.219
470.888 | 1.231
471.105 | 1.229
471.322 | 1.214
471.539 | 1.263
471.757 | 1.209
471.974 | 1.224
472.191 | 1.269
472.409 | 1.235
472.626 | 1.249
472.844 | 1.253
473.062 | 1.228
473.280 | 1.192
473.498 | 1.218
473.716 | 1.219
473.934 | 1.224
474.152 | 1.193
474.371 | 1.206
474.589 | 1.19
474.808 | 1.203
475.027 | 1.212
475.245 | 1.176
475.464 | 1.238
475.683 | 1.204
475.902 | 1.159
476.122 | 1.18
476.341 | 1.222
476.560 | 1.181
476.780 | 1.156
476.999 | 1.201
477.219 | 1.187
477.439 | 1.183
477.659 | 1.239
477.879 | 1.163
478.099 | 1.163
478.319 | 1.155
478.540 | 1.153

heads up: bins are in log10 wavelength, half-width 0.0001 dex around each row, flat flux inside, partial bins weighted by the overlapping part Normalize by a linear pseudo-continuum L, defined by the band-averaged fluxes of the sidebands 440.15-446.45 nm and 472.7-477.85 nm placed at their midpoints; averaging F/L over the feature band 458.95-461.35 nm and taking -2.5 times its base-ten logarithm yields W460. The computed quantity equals -0.17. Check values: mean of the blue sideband 1.43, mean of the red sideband 1.2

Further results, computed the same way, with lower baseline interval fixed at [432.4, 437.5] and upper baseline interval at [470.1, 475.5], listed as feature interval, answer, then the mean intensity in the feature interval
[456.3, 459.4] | -0.114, 1.63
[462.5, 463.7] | -0.090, 1.5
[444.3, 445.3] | 0.211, 1.39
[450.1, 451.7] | -0.047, 1.65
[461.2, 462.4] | -0.076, 1.5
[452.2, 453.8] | -0.068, 1.65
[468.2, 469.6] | 0.011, 1.27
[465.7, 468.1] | -0.020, 1.34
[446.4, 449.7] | 0.101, 1.49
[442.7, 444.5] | 0.227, 1.38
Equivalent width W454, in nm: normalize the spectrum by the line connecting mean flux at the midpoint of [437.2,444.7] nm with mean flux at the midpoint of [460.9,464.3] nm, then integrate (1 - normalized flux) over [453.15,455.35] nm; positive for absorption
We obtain -0.19 nm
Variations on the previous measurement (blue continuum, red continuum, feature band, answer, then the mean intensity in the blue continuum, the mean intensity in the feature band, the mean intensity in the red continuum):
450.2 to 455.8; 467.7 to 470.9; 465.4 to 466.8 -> -0.035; 1.65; 1.37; 1.26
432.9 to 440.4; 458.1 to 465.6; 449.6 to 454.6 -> -0.114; 1.74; 1.64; 1.51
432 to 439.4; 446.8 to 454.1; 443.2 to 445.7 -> 0.411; 1.77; 1.39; 1.58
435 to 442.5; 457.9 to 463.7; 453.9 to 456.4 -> -0.134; 1.61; 1.64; 1.54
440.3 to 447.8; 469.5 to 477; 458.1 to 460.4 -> -0.447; 1.43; 1.58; 1.22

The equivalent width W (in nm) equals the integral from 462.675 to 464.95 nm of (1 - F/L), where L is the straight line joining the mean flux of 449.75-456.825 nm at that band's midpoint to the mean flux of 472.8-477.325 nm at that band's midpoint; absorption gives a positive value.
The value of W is -0.10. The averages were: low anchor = 1.64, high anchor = 1.2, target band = 1.49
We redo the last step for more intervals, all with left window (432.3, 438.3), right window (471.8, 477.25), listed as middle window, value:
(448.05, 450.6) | 0.11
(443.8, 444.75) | 0.18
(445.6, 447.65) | 0.24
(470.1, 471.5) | 0.05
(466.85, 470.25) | 0.03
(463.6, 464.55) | -0.09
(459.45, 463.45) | -0.27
